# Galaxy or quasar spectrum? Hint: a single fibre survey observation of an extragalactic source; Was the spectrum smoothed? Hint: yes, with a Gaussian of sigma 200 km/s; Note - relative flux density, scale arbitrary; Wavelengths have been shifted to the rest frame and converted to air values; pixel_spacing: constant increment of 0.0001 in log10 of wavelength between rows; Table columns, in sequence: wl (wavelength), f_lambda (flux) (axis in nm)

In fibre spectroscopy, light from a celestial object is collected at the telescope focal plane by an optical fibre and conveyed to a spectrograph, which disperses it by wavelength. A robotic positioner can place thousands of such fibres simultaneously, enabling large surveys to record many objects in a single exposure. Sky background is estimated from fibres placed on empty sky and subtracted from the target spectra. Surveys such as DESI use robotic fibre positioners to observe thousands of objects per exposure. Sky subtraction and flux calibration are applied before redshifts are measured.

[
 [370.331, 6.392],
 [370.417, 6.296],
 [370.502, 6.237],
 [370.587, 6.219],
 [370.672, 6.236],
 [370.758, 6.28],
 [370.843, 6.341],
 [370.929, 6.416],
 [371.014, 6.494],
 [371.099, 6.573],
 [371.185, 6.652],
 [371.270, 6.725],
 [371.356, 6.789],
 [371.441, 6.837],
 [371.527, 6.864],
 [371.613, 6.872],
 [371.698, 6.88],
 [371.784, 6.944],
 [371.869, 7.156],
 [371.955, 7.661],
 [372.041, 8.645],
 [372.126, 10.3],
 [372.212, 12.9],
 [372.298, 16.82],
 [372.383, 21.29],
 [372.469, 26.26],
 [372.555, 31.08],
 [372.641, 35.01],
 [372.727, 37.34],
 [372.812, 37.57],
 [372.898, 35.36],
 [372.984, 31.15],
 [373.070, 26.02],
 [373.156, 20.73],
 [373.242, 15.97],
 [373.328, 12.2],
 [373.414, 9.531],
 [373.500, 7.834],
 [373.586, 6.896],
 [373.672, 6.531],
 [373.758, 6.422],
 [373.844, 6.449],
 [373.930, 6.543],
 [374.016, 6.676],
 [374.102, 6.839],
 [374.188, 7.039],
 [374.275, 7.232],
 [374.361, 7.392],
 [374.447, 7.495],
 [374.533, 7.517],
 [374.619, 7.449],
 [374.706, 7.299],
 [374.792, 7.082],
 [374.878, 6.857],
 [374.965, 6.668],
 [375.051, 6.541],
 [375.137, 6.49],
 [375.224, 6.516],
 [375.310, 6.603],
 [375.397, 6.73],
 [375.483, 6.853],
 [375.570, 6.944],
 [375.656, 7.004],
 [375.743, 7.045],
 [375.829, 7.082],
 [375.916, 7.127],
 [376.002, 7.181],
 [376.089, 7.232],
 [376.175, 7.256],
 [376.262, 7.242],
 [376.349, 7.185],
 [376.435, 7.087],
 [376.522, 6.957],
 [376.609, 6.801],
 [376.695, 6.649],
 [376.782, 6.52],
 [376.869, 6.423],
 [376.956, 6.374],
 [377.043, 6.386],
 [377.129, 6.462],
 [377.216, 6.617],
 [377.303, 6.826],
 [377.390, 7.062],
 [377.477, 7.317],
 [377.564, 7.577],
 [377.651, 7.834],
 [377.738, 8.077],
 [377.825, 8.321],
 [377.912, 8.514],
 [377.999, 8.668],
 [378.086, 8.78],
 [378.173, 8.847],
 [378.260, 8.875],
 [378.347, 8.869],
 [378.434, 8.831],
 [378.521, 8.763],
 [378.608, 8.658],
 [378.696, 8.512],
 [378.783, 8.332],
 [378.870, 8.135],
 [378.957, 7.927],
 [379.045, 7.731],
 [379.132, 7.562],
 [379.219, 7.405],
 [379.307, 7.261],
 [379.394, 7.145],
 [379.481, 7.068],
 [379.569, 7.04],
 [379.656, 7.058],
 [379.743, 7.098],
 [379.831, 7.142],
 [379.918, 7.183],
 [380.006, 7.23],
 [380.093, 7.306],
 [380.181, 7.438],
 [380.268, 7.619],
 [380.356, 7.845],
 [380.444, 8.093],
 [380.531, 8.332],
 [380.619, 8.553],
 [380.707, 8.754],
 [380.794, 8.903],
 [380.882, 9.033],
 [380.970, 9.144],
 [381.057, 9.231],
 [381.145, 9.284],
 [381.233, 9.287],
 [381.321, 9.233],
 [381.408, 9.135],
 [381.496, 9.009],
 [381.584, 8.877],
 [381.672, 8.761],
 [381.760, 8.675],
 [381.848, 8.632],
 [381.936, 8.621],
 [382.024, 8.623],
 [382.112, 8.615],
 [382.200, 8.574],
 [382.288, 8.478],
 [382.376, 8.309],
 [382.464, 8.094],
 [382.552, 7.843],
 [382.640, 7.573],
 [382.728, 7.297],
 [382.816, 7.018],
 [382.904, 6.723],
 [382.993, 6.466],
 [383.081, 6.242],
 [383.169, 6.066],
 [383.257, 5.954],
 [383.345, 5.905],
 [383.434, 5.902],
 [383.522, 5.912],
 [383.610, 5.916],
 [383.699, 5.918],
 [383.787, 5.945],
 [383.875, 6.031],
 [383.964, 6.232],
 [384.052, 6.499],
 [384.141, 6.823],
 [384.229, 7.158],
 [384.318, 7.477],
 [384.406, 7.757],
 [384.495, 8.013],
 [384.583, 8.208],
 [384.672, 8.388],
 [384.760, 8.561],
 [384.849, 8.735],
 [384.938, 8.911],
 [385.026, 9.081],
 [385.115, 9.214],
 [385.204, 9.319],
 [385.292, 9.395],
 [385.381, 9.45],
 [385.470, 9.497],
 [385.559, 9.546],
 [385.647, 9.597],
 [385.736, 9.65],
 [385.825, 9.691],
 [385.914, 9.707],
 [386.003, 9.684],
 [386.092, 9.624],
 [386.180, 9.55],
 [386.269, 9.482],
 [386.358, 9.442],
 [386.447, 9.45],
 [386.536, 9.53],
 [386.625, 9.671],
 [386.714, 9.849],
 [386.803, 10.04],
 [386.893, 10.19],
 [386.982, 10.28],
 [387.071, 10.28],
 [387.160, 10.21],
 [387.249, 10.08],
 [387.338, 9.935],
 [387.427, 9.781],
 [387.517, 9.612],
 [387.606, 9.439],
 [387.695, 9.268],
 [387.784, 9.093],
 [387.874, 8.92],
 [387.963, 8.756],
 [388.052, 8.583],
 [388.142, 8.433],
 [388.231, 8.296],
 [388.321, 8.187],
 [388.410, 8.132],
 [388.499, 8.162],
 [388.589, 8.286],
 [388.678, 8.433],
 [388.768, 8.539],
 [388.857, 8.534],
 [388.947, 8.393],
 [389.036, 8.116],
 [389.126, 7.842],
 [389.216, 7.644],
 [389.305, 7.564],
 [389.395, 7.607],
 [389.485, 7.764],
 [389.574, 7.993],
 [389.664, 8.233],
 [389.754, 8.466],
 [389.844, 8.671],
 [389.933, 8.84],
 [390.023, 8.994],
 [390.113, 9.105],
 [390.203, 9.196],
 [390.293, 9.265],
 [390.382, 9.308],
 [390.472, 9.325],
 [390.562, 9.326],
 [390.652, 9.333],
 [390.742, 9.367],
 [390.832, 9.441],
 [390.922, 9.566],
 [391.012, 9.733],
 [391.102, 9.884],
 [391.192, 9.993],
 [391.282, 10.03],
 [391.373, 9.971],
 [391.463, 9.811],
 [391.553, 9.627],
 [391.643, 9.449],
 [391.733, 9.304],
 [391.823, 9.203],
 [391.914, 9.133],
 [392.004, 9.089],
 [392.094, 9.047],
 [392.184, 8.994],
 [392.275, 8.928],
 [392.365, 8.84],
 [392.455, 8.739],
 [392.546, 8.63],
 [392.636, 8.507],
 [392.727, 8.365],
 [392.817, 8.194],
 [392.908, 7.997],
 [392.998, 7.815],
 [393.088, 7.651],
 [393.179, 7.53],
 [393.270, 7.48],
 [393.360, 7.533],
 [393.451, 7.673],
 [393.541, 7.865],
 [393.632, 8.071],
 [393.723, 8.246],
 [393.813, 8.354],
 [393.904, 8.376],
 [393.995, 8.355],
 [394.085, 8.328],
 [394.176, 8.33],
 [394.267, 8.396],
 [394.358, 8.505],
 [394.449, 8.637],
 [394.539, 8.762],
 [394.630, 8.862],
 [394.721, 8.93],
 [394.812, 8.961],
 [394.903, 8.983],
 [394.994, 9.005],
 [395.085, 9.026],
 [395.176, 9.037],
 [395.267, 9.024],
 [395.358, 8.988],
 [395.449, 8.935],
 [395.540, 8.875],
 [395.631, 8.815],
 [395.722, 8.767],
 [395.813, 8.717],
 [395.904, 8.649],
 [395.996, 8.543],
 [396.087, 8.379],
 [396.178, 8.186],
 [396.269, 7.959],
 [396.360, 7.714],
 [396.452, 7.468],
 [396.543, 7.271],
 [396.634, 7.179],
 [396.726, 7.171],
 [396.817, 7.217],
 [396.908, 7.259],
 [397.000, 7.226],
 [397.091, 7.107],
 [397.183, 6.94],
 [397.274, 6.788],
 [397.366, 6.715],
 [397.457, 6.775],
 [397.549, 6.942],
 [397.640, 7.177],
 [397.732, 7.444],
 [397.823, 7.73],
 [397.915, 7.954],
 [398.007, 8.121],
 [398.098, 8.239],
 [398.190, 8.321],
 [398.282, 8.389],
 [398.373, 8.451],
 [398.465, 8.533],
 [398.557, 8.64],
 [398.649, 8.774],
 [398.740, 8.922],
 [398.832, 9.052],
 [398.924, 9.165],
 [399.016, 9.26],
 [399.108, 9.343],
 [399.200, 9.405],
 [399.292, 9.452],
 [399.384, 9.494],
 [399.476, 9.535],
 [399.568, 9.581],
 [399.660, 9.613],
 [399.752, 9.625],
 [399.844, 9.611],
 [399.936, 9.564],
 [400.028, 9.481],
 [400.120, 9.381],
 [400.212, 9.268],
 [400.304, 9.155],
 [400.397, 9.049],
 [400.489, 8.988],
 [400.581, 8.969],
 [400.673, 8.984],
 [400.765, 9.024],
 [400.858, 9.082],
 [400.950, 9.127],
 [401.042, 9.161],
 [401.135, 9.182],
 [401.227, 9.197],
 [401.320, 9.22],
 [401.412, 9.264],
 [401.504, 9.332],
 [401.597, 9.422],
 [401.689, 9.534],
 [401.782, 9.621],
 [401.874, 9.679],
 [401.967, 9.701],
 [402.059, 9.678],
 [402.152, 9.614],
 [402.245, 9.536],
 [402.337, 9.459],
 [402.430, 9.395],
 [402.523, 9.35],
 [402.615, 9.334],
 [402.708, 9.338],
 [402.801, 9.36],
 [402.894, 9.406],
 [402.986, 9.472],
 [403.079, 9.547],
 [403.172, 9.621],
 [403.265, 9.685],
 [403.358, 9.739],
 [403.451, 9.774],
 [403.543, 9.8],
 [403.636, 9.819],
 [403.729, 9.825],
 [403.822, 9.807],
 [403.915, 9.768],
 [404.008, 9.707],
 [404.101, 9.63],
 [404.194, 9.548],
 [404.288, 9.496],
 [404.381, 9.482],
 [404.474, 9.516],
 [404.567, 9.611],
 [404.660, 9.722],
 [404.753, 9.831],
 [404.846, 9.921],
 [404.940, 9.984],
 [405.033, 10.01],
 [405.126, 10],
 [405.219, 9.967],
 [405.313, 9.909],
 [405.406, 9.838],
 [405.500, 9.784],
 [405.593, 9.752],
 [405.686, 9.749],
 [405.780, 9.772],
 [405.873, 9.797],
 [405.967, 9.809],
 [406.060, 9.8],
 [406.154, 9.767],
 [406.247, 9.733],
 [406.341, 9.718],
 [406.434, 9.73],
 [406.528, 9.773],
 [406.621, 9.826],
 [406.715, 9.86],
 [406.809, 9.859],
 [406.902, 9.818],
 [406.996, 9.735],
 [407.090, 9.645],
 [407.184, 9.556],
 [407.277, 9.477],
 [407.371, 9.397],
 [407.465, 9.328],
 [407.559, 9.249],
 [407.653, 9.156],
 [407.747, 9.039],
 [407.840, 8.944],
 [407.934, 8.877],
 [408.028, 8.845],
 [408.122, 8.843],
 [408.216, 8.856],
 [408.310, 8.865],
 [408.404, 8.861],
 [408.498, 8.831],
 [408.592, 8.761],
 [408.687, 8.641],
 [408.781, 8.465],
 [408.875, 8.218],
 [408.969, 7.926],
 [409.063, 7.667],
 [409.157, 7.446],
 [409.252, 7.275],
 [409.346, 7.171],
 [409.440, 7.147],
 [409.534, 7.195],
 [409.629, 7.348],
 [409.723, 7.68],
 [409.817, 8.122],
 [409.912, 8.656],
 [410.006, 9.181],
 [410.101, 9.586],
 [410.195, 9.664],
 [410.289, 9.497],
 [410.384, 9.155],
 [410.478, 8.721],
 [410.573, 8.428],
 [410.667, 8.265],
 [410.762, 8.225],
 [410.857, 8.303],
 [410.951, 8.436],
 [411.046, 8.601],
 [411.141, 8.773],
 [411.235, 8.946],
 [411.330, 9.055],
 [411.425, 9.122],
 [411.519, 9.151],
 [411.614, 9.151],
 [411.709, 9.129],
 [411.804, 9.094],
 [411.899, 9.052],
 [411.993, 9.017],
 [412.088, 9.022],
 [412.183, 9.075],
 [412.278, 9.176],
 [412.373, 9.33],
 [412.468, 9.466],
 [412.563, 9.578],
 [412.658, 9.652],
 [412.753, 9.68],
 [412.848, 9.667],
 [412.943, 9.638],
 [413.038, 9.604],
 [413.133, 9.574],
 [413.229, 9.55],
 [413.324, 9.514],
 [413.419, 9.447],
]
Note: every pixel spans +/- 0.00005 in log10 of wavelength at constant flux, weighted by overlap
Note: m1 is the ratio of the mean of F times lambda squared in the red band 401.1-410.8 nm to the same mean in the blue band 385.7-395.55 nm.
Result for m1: 1.12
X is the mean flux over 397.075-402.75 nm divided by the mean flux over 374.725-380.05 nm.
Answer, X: 1.21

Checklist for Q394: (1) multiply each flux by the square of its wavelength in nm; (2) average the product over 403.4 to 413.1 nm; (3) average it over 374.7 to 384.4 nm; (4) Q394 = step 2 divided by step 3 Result 1.4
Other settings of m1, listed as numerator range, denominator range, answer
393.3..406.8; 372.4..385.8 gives 1.10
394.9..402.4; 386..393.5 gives 1.02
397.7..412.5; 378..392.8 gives 1.19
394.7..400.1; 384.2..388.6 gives 0.97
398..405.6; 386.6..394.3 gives 1.13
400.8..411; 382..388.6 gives 1.22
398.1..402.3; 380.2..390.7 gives 1.17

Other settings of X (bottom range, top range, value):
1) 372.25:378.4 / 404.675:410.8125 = 0.84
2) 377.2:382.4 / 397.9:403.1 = 1.12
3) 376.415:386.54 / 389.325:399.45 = 1.07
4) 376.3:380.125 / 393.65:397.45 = 1.09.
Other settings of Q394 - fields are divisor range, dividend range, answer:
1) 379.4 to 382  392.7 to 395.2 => 1.08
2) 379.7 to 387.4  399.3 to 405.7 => 1.26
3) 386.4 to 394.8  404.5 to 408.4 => 1.17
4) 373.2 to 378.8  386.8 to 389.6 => 1.25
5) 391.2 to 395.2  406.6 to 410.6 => 1.09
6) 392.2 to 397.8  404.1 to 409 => 1.23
